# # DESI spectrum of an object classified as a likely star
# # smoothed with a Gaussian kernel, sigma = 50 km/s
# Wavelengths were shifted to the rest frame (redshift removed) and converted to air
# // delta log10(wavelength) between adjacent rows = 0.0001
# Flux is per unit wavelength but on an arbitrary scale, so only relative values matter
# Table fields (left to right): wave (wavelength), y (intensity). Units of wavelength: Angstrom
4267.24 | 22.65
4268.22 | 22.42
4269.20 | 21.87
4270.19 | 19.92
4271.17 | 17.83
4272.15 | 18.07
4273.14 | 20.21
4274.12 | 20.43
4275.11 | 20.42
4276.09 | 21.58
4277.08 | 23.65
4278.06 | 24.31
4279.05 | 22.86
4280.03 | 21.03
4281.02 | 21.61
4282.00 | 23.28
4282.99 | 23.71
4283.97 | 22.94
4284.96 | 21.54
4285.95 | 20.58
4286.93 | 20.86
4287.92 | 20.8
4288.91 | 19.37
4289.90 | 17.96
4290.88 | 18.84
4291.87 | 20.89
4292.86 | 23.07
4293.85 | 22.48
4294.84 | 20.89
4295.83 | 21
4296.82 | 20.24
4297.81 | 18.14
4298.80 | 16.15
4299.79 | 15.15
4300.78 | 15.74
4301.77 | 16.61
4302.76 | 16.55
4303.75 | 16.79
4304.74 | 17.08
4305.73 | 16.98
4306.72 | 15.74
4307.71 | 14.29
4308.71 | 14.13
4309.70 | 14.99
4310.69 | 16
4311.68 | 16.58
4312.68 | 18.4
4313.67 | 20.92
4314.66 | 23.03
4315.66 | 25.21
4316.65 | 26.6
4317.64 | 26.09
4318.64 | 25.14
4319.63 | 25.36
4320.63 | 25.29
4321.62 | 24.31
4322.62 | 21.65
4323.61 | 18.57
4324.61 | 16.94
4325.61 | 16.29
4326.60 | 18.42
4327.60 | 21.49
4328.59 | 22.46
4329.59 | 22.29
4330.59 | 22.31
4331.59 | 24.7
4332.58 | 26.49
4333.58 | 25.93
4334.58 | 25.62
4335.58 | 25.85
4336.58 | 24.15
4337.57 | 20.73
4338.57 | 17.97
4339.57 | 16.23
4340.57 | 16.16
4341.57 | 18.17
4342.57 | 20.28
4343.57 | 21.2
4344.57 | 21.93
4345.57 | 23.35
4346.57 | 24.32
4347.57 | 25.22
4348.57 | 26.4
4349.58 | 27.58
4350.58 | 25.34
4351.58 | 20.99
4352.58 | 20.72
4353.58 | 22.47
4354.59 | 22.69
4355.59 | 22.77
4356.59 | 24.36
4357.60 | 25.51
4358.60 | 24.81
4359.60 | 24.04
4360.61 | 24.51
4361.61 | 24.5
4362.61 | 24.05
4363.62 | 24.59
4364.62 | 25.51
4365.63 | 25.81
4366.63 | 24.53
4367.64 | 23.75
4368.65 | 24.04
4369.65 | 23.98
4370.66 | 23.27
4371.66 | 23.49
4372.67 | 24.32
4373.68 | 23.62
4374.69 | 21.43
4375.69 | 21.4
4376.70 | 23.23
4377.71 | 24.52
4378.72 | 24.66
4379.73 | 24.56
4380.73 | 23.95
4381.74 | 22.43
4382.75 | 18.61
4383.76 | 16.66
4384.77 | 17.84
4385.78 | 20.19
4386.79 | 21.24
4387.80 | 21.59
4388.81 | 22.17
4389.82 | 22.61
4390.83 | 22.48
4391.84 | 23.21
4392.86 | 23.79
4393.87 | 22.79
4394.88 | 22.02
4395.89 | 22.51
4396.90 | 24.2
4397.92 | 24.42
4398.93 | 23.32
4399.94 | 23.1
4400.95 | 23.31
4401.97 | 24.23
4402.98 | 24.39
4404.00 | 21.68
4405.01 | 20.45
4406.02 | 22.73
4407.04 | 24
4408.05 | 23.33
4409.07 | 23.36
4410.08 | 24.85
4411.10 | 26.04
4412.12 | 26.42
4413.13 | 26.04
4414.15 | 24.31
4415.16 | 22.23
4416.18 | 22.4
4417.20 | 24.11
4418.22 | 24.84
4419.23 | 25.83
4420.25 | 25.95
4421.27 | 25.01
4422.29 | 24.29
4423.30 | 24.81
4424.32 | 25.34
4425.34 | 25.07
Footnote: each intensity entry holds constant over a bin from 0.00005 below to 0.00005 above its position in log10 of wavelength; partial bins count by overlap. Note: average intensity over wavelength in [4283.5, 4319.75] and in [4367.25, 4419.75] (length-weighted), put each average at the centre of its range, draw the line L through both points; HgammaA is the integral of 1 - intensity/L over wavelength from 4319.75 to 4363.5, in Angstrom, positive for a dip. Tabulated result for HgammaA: -3.2 Angstrom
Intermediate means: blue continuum 19.5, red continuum 23.1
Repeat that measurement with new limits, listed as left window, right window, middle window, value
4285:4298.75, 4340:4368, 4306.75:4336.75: 0.4 Angstrom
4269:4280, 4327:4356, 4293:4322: 3.0 Angstrom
